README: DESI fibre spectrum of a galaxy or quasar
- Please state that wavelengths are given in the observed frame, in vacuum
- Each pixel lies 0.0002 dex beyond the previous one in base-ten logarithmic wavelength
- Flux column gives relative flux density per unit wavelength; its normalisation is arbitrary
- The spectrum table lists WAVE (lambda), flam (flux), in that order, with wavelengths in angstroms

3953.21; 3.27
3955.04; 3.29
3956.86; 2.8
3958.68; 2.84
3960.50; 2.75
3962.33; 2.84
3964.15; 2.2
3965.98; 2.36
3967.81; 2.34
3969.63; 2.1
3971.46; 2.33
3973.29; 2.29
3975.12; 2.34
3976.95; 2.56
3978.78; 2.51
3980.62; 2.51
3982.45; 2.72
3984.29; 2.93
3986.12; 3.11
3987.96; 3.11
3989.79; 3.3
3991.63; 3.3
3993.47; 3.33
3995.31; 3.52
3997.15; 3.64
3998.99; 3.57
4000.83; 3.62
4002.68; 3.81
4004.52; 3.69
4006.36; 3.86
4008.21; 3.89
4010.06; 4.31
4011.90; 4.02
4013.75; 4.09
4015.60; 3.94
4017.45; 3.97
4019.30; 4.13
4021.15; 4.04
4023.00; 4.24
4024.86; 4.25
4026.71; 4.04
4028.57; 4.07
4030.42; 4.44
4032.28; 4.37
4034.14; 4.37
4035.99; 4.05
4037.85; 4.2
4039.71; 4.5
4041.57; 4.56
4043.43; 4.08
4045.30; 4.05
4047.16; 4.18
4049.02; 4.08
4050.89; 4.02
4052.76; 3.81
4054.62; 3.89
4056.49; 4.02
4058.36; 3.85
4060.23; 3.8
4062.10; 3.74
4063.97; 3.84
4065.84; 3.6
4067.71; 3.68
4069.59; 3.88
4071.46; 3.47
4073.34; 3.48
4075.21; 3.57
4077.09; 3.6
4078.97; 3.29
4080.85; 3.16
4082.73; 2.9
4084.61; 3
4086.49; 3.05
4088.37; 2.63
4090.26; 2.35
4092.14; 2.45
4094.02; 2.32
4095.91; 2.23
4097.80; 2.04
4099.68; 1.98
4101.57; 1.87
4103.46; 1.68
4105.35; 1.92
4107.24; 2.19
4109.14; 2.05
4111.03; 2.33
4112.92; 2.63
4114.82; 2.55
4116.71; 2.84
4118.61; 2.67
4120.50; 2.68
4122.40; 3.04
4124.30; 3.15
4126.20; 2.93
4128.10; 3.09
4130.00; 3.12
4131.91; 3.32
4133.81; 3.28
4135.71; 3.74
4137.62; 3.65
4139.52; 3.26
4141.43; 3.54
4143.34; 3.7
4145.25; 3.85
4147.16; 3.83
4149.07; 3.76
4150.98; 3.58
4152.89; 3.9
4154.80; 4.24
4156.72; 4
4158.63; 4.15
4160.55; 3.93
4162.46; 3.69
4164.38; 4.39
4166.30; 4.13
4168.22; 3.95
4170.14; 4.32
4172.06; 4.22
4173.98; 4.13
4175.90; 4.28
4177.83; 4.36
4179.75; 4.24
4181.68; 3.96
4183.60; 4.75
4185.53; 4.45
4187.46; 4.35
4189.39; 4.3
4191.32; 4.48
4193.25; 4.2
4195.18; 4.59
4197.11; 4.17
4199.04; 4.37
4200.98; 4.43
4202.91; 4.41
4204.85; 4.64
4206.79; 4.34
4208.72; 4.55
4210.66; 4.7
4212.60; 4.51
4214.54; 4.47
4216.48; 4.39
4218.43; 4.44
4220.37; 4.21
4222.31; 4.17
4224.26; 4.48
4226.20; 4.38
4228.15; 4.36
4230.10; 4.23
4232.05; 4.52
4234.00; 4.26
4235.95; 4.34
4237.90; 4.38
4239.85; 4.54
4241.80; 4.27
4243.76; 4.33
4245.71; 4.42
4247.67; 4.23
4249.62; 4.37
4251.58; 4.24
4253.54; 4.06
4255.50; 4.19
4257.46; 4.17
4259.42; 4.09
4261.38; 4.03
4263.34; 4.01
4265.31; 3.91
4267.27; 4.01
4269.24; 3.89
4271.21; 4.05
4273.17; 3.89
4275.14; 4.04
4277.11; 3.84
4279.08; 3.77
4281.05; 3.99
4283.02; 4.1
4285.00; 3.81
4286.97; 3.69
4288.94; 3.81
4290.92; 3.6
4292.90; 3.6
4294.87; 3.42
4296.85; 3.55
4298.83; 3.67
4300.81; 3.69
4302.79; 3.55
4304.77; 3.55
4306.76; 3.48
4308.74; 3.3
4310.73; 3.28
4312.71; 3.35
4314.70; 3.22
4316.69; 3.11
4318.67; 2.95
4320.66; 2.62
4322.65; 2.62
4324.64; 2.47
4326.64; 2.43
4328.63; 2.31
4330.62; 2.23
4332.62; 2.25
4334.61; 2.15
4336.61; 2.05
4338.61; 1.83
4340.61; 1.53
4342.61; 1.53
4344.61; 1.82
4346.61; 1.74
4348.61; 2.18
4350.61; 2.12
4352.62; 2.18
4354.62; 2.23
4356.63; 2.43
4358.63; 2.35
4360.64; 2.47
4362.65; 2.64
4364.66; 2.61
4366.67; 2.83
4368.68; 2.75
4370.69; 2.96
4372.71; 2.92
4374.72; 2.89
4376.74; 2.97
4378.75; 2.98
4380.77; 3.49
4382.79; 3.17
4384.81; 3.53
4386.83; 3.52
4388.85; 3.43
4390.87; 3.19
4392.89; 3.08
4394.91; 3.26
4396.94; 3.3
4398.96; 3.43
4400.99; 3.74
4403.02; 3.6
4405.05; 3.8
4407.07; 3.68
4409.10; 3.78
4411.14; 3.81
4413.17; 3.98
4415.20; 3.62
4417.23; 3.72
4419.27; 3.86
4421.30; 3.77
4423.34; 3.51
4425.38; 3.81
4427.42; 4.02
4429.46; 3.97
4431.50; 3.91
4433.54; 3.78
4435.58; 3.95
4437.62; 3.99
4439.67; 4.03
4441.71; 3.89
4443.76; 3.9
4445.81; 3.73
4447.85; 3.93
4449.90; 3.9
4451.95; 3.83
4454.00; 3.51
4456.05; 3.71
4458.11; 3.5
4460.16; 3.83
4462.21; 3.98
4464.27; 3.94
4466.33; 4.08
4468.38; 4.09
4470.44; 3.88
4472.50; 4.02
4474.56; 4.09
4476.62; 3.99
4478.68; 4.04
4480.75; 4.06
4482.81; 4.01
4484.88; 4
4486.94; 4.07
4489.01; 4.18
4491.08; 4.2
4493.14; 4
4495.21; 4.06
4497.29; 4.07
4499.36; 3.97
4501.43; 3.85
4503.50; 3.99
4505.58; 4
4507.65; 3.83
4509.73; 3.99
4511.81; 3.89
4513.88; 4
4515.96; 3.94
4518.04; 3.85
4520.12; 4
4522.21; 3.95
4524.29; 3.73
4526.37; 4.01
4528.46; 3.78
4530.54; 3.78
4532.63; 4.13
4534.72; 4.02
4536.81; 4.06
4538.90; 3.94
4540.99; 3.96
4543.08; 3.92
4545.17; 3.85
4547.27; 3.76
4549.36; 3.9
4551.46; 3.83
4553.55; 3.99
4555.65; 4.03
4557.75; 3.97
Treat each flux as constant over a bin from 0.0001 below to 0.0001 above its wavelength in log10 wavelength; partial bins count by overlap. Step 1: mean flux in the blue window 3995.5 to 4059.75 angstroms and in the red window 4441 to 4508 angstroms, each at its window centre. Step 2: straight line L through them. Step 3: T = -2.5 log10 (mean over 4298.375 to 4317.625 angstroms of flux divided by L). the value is 0.17 mag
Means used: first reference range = 4.04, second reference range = 3.95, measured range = 3.41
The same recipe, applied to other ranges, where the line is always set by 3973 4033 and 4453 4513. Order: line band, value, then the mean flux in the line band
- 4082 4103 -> 0.45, 2.42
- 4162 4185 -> -0.14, 4.22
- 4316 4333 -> 0.44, 2.56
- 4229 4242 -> -0.16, 4.37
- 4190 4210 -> -0.18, 4.42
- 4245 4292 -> -0.06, 4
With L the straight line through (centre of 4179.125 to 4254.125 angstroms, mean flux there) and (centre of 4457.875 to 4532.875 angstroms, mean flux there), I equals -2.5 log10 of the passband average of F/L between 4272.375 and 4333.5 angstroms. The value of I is 0.27 mag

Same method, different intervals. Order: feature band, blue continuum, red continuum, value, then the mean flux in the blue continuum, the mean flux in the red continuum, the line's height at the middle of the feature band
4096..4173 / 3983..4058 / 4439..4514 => 0.212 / 3.91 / 3.95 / 3.92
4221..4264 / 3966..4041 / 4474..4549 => -0.147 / 3.53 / 3.97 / 3.74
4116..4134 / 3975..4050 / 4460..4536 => 0.258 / 3.76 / 3.98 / 3.81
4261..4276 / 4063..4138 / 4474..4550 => -0.195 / 2.88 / 3.97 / 3.32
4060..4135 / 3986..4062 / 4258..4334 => 0.304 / 3.94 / 3.45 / 3.8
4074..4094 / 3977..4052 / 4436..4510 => 0.271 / 3.8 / 3.95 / 3.82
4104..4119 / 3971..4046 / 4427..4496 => 0.492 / 3.66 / 3.94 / 3.72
